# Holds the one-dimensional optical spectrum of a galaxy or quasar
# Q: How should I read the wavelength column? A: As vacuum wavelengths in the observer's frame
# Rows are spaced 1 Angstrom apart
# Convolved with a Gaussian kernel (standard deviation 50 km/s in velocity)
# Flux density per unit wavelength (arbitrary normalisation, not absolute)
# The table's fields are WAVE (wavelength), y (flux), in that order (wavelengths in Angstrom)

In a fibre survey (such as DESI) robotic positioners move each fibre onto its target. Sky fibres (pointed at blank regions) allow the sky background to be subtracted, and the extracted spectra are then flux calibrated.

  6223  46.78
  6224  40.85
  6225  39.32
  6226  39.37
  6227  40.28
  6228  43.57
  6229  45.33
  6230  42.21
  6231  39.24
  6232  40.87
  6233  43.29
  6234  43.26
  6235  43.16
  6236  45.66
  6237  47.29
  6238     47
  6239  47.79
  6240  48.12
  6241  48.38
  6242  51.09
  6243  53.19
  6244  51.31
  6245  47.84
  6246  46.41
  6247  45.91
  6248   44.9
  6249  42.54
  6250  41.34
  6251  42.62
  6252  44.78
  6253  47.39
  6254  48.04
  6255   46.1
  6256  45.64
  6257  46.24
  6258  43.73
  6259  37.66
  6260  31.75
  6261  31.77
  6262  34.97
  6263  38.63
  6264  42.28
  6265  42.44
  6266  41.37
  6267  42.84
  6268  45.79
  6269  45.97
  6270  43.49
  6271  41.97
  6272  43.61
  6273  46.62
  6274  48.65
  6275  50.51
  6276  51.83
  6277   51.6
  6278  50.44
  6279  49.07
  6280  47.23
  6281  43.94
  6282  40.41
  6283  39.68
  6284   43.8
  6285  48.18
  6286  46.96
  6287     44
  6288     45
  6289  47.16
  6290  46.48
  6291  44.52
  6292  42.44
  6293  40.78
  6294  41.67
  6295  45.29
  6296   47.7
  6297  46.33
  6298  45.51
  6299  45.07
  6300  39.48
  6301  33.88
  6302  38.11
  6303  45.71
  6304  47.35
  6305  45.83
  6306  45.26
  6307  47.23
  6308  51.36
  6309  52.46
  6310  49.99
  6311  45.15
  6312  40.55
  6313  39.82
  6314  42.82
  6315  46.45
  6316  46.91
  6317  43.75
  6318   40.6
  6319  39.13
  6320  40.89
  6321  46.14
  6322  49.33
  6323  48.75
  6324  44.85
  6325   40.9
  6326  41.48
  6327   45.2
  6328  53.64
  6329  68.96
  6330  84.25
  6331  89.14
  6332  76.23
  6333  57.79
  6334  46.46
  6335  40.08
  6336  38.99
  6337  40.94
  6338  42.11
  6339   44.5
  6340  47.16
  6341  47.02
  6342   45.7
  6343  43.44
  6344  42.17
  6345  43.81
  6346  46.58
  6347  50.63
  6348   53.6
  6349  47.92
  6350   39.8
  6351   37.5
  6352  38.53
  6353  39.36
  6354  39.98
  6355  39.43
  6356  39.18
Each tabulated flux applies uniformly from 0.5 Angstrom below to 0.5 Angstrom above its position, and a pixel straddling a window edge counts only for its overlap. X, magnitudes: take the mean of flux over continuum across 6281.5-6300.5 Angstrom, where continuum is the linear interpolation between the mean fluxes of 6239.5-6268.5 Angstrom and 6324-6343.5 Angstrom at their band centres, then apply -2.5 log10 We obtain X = 0.08 mag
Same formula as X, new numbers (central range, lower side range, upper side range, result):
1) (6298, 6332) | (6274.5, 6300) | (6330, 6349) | 0.00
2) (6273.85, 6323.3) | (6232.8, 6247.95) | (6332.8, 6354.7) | 0.01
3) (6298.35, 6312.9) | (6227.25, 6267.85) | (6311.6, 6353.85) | 0.04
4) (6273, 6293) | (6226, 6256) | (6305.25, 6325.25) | -0.02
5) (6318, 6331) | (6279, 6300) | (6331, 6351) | -0.10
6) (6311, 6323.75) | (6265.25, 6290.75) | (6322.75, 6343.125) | 0.15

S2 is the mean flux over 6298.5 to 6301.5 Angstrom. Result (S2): 39.5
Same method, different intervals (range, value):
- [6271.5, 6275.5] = 47.3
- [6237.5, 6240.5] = 47.6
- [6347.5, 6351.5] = 44.7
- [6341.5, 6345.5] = 43.8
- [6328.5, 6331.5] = 80.8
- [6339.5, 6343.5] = 45.8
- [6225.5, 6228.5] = 41.1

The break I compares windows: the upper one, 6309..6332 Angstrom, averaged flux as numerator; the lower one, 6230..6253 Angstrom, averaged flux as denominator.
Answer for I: 1.1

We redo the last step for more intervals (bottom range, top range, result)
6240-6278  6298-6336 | 1.08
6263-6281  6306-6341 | 1.07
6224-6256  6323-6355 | 1.08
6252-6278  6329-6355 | 1.12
